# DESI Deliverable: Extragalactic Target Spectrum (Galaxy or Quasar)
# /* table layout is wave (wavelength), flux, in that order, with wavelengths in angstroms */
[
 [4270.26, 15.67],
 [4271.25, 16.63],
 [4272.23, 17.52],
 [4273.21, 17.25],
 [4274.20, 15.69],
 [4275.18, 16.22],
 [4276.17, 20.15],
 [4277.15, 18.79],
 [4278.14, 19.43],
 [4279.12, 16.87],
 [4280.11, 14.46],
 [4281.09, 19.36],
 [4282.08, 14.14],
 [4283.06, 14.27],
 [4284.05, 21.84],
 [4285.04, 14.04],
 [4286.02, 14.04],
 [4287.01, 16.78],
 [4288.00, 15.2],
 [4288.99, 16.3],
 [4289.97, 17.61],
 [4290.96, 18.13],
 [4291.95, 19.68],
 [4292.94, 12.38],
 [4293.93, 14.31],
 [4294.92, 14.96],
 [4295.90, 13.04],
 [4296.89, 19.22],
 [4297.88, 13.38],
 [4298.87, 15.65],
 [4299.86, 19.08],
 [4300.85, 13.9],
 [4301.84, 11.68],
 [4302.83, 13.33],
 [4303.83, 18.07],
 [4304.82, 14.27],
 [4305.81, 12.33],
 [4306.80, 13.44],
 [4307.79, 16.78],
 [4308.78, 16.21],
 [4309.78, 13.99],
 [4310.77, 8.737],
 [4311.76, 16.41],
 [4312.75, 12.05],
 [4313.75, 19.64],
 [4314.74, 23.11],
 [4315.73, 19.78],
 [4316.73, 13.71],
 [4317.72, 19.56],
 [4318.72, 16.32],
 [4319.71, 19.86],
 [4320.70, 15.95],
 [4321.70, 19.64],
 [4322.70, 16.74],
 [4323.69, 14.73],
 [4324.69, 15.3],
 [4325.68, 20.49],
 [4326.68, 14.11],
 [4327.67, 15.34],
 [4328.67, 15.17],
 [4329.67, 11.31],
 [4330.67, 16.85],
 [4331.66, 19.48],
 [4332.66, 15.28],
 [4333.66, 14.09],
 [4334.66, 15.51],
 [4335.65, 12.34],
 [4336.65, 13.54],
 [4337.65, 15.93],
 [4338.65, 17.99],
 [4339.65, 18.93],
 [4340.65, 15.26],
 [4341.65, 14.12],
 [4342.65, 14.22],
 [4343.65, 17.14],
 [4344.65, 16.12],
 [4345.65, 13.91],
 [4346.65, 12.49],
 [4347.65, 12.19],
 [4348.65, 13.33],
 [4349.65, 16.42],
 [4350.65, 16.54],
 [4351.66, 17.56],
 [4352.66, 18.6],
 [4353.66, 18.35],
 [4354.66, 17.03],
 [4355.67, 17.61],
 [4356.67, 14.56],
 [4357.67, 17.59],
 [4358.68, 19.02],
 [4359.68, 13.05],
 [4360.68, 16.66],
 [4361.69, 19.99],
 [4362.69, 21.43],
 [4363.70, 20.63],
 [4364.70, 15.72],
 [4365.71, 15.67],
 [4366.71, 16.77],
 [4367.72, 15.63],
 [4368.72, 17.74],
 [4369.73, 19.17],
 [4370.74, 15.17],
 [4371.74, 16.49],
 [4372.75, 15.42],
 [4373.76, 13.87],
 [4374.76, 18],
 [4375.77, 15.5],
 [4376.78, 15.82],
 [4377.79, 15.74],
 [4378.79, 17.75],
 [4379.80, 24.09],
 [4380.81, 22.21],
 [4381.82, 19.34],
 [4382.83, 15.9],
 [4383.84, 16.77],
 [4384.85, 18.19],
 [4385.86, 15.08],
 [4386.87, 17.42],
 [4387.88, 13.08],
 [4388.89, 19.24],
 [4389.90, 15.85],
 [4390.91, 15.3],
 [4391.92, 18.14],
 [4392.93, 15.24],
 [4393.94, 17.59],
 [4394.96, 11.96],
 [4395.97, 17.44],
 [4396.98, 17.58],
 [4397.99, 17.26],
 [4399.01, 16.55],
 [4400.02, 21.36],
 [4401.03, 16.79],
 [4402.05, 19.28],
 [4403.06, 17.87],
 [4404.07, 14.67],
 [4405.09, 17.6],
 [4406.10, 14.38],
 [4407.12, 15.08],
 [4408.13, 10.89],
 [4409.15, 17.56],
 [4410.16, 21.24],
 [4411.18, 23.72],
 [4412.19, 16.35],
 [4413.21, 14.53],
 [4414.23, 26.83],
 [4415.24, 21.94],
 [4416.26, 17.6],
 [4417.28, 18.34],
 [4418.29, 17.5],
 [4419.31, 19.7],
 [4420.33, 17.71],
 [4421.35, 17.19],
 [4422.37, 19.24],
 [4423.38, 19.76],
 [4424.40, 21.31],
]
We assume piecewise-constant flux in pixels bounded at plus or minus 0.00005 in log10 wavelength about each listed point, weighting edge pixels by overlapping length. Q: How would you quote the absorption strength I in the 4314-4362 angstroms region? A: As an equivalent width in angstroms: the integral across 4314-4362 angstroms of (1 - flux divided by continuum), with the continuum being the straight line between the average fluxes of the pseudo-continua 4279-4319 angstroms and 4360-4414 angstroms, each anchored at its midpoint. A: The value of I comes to 0.3 angstroms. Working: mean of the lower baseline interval 15.8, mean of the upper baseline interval 17.2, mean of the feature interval 16.3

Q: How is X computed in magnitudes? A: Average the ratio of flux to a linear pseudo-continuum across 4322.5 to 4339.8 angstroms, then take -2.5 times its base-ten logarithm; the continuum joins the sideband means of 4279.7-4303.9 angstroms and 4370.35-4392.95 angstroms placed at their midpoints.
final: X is 0.04 mag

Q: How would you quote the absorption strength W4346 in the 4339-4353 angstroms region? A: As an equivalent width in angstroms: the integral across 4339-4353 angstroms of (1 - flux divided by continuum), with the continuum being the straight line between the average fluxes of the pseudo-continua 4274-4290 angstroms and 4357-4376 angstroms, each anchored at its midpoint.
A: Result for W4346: 1.2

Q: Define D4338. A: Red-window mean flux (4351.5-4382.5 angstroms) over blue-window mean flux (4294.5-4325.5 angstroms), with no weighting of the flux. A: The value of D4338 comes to 1.1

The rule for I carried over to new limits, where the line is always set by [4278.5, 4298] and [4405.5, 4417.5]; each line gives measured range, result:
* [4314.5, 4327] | -0.71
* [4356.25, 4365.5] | -0.14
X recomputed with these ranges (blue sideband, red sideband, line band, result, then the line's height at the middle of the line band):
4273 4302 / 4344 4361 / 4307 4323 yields -0.04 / 16.2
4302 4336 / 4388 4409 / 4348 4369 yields -0.06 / 16.2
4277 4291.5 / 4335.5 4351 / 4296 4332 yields 0.00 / 15.9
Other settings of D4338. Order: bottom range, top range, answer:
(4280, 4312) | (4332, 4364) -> 1.05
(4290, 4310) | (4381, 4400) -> 1.10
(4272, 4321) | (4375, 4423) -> 1.09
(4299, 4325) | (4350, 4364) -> 1.11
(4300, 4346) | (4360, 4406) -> 1.09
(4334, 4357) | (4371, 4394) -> 1.09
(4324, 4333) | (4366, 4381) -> 1.08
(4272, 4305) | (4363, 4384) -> 1.07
